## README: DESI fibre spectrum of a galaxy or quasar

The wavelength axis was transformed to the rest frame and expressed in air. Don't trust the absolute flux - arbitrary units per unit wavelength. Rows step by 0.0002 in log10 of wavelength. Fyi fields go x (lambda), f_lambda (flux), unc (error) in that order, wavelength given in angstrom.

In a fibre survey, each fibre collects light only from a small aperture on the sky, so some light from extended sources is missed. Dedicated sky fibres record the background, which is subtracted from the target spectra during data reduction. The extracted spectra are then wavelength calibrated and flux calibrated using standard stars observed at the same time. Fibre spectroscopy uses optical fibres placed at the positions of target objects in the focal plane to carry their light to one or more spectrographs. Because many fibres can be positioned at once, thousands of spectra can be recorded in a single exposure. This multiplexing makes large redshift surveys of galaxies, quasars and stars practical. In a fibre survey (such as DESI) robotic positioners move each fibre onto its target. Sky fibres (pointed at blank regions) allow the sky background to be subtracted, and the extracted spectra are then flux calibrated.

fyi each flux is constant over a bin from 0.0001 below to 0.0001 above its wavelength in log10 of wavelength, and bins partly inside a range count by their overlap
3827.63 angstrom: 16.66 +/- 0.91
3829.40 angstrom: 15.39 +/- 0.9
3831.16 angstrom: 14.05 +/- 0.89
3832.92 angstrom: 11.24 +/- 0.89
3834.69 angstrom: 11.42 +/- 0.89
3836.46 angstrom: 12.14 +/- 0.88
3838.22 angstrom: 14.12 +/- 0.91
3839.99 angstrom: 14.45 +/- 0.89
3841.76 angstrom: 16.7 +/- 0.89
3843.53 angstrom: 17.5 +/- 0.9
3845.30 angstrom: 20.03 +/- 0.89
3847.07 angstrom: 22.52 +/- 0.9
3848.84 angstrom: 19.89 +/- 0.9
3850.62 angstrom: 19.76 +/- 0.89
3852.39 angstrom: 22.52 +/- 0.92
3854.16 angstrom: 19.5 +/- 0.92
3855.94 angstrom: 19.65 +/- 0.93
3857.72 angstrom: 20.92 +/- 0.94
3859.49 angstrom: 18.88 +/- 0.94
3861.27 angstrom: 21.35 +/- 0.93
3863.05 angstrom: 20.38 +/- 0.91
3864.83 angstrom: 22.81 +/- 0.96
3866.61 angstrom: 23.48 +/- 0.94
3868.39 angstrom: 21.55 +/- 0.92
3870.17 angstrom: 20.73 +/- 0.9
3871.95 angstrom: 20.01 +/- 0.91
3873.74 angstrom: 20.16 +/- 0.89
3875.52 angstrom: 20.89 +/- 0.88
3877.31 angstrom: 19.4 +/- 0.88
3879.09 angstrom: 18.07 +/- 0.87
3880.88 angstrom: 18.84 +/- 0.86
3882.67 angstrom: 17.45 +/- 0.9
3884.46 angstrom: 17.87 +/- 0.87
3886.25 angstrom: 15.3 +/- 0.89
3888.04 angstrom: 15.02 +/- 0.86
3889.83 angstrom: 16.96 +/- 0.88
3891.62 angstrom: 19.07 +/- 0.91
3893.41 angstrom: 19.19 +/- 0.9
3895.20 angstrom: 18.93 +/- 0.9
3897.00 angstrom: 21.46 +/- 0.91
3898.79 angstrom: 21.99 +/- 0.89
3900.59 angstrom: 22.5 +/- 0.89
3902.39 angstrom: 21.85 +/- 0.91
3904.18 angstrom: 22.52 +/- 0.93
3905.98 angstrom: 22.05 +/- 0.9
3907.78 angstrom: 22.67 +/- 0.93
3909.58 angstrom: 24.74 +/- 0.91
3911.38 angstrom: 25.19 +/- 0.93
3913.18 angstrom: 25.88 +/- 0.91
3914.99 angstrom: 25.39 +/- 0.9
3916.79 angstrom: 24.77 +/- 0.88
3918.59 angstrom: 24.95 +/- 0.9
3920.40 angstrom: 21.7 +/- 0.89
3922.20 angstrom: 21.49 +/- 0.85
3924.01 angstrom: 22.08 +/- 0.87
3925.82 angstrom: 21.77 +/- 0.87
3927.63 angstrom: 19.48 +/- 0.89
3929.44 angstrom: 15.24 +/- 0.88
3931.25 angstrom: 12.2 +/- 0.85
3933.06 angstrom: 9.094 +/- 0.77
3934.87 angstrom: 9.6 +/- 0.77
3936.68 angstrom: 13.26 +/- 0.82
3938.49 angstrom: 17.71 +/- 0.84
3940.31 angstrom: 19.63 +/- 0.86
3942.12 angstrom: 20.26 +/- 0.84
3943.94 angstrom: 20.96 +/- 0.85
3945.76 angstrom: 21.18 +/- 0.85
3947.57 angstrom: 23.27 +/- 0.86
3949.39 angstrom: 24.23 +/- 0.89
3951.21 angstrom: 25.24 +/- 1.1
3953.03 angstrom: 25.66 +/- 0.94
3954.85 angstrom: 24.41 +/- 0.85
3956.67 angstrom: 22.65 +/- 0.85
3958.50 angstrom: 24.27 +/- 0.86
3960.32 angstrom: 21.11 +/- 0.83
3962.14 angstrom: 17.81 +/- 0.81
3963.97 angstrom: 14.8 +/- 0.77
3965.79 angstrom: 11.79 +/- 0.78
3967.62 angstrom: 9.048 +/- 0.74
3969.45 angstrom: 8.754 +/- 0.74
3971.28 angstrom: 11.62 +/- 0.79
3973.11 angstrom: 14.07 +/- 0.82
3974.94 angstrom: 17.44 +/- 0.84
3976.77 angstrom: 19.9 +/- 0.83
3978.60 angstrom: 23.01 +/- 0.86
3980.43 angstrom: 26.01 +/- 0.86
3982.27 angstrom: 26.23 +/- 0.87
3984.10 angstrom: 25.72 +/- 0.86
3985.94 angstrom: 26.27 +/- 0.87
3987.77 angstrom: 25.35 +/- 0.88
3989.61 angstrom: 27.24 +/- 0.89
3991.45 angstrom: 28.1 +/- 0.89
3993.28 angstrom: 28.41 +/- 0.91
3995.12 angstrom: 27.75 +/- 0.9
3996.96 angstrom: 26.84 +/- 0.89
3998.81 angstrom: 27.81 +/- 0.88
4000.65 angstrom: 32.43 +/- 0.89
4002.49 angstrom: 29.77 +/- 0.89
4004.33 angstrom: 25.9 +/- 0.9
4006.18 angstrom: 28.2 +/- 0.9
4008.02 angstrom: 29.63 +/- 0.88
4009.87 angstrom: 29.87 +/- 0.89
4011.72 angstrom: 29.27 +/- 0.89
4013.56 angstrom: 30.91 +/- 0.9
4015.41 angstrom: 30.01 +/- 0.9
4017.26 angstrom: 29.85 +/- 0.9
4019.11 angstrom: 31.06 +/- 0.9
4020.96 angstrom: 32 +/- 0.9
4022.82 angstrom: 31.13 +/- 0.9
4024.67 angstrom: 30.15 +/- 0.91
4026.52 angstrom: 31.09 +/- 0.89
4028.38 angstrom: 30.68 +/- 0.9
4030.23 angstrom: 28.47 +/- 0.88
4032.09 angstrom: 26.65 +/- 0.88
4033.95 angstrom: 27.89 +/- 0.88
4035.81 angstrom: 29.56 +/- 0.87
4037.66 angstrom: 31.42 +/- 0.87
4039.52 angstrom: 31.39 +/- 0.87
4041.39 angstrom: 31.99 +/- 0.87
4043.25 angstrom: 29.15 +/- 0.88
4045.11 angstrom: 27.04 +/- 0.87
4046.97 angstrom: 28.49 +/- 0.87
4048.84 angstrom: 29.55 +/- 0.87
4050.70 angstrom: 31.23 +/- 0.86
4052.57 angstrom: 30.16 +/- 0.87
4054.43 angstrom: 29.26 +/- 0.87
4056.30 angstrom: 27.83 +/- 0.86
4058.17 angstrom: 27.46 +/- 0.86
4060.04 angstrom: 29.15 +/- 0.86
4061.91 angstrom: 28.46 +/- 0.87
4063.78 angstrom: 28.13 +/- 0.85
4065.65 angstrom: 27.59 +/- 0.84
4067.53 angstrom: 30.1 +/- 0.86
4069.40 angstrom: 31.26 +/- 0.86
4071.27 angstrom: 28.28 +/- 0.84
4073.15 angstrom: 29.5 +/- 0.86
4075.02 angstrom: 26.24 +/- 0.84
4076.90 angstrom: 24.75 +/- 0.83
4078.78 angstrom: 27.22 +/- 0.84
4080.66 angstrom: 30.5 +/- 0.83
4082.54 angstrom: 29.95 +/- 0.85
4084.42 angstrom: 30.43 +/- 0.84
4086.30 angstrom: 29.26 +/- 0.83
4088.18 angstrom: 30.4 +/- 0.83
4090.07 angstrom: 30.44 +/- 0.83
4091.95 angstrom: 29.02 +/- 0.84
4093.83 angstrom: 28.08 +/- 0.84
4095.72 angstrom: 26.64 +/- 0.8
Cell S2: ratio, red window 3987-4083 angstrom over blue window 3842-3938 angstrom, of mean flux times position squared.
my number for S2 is 1.6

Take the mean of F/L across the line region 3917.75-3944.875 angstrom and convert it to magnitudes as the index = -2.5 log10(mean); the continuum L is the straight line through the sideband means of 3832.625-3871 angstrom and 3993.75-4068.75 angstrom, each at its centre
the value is 0.29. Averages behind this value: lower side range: 18.8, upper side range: 29.4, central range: 17.9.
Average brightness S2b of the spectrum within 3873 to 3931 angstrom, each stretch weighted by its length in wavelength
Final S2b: 20.7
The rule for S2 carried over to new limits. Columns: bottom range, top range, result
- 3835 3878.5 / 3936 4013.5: 1.25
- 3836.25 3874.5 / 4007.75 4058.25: 1.66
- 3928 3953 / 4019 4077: 1.70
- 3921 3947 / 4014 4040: 1.80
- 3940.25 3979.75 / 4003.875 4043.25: 1.61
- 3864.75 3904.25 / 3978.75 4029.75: 1.55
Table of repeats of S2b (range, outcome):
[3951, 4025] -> 24.5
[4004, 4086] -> 29.3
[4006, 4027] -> 30.3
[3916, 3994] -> 20.2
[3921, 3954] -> 19.1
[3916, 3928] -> 22.4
